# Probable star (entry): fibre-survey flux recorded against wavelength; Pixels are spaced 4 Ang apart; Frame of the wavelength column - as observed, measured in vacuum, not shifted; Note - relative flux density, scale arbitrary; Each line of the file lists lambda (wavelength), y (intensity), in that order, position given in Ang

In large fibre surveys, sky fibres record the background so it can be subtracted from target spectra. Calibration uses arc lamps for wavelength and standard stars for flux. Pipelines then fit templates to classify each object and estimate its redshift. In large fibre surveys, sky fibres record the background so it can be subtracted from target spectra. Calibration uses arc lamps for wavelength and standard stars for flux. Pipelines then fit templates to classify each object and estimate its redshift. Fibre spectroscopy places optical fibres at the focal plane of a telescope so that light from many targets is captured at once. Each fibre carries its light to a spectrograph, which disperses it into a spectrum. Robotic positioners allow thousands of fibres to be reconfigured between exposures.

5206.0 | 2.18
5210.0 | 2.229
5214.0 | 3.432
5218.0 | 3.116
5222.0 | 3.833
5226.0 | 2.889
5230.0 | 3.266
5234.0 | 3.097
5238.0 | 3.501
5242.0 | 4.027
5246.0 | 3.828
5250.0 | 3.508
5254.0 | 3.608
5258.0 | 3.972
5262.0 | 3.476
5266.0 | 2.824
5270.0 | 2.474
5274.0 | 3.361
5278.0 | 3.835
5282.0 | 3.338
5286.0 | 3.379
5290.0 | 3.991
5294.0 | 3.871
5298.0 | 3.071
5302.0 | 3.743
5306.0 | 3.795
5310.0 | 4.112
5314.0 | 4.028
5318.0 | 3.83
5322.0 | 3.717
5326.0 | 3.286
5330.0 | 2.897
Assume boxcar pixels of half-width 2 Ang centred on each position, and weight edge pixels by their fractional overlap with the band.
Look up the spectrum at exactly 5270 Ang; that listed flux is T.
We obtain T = 2.474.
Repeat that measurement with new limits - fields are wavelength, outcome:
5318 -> 3.83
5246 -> 3.828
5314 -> 4.028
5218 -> 3.116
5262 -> 3.476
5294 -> 3.871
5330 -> 2.897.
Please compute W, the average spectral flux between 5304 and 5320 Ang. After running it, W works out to 3.94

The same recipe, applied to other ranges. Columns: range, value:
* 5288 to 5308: 3.69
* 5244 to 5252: 3.67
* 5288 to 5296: 3.93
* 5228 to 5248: 3.54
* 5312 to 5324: 3.86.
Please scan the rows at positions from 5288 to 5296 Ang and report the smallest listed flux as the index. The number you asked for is 3.871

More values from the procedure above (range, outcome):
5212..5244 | 2.889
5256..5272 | 2.474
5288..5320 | 3.071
